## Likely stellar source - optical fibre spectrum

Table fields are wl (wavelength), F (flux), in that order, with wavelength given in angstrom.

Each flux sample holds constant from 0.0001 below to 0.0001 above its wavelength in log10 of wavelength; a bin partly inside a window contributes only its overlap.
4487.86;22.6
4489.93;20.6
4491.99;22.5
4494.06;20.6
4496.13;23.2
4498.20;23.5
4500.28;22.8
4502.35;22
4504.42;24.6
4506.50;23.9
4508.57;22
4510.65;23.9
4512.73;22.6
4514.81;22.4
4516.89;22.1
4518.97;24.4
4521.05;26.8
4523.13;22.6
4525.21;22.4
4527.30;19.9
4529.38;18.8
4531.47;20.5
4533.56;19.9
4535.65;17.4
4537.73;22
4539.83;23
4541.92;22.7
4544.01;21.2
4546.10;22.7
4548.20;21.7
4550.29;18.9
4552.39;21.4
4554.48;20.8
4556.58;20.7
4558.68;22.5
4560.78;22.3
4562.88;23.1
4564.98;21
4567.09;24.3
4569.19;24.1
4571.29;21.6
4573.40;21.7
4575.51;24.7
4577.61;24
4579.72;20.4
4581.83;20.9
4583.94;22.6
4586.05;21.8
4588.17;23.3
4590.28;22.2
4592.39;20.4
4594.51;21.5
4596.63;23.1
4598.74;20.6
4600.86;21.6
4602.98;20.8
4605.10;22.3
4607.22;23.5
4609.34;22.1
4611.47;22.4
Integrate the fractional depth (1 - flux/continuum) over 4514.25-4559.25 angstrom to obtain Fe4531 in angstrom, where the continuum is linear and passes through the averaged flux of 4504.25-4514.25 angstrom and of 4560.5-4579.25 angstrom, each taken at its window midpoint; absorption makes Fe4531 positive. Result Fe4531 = 3.0 angstrom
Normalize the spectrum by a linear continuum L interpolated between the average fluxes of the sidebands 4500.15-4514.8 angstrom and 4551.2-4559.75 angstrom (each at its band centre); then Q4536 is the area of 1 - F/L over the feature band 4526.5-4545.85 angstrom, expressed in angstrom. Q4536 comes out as 1.2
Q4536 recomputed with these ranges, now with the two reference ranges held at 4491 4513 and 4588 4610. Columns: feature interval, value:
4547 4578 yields 0.2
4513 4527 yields -0.3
